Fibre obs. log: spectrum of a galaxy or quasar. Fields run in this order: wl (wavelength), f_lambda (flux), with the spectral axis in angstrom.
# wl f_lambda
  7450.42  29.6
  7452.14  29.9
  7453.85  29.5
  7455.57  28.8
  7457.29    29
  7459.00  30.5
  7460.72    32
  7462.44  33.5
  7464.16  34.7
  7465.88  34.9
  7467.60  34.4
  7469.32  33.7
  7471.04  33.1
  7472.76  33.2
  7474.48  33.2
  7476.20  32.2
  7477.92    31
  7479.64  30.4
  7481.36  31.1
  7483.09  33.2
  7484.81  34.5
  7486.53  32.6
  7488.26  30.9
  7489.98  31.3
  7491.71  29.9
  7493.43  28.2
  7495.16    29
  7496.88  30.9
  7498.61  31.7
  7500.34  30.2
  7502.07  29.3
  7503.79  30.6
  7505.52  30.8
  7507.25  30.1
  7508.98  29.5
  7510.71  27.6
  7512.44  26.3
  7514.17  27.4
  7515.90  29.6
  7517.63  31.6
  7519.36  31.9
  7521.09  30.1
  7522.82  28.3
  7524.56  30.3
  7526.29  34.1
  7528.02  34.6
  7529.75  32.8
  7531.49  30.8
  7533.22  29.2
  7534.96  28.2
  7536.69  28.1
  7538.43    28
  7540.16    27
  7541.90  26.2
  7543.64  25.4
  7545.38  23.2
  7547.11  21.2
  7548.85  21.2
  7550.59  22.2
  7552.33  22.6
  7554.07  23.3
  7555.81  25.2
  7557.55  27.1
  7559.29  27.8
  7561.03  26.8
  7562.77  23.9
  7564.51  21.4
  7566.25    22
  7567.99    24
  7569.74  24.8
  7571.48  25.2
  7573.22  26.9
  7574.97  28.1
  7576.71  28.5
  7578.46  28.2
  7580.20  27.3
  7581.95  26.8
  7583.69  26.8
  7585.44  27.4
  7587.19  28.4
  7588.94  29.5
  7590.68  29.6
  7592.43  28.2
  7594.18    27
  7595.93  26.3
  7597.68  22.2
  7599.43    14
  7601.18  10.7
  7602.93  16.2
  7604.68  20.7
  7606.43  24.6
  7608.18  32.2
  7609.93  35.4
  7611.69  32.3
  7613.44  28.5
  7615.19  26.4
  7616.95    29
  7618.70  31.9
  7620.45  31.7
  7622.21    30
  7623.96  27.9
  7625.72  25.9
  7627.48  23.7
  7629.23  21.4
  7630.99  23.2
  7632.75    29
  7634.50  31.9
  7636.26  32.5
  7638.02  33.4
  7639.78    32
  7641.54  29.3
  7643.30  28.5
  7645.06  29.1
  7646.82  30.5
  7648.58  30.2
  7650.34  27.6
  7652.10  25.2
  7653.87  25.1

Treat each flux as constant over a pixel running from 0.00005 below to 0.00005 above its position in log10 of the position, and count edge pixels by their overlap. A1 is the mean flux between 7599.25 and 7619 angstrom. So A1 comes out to 25.4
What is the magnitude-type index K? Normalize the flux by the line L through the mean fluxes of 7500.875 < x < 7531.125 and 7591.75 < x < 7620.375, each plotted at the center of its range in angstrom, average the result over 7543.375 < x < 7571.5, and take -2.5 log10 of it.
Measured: 0.175 mag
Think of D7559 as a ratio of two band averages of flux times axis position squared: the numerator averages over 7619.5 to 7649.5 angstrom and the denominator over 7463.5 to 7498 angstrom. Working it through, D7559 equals 0.9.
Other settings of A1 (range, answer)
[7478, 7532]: 30.6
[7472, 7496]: 31.5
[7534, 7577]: 25.1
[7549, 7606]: 24.6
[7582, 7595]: 28.1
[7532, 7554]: 25.2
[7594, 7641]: 26.7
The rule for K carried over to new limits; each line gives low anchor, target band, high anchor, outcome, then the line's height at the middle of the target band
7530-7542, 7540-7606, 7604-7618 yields 0.170 mag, 28.7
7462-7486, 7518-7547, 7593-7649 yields 0.059 mag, 30.7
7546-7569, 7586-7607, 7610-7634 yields 0.138 mag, 26.4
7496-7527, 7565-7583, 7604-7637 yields 0.117 mag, 29.1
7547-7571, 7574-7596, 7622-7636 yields -0.121 mag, 25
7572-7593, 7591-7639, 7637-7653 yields 0.087 mag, 28.8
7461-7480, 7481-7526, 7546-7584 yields 0.000 mag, 30.3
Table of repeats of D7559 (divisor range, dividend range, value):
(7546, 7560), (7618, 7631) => 1.16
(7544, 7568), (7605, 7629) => 1.23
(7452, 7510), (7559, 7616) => 0.84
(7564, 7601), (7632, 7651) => 1.21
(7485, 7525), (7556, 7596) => 0.90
